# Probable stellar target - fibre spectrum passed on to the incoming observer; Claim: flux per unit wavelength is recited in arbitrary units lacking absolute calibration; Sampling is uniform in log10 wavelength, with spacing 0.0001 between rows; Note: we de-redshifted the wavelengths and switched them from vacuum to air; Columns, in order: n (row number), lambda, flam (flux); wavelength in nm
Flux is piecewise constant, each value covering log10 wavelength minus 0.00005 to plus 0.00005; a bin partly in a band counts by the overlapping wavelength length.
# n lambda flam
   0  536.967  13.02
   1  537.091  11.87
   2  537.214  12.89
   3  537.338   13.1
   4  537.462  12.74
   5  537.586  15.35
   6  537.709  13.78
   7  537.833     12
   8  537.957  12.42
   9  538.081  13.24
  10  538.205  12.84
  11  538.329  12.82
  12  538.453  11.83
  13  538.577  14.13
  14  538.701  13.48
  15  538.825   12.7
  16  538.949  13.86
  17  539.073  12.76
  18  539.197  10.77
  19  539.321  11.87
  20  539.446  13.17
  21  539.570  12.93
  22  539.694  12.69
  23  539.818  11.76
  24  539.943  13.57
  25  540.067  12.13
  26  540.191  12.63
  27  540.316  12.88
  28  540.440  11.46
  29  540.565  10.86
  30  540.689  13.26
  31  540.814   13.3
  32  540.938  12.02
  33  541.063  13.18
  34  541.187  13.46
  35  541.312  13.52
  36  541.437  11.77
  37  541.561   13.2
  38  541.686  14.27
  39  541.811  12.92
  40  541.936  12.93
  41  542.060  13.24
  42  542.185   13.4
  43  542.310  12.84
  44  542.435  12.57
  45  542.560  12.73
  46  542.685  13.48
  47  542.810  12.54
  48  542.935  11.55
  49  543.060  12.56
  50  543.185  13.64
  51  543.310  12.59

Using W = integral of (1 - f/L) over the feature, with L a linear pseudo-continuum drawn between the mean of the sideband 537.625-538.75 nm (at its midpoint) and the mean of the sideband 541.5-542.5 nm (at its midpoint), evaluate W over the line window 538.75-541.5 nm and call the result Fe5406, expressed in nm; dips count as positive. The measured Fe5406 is 0.11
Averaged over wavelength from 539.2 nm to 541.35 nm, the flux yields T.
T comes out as 12.6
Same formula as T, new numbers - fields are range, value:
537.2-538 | 13.2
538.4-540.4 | 12.7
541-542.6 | 13.1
